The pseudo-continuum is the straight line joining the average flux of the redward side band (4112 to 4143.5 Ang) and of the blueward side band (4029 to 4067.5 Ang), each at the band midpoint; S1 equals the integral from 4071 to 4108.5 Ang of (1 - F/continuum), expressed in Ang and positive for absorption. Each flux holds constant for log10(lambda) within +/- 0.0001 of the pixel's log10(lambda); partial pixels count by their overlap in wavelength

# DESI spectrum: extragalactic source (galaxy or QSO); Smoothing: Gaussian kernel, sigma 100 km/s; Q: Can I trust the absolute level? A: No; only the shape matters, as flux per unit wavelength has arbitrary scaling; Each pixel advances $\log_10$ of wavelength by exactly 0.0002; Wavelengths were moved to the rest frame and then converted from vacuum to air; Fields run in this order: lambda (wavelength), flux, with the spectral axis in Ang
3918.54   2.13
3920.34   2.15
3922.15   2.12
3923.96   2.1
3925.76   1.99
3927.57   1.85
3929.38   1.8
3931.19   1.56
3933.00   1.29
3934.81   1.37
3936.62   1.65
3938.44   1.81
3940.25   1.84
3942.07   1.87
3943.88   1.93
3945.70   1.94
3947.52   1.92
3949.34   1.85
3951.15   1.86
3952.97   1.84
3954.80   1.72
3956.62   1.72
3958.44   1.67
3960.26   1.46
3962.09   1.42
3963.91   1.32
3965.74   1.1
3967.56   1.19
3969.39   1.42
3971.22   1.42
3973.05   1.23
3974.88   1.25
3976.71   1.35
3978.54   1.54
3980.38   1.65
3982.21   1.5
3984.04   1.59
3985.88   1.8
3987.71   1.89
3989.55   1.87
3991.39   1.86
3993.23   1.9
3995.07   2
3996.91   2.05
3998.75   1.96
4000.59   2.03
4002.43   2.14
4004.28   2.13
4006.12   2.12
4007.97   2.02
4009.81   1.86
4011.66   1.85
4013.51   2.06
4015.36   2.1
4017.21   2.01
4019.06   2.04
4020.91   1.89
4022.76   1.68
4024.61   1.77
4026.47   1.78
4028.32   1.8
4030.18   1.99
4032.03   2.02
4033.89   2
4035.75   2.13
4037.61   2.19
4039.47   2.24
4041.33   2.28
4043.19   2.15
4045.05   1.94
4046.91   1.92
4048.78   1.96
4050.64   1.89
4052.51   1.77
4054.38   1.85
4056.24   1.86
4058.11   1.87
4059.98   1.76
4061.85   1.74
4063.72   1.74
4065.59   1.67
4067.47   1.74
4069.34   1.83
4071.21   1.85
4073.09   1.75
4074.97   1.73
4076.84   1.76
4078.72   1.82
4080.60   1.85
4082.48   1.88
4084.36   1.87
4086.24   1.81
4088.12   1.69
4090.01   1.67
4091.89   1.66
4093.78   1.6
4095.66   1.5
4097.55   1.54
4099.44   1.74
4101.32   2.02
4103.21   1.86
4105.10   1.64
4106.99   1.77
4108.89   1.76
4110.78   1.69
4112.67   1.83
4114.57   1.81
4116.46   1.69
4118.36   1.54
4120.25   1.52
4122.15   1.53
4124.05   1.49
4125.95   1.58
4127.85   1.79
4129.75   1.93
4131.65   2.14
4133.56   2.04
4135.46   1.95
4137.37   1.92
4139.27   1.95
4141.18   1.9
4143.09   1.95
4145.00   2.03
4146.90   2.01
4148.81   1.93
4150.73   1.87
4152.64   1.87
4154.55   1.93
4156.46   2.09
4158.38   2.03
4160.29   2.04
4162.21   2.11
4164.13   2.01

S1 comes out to 2.3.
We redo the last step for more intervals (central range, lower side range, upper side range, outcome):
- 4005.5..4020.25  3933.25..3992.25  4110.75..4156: -2.8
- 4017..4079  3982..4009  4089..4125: -2.7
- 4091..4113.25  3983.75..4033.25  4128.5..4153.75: 2.7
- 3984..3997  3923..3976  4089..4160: -1.6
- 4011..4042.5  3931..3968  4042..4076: -3.8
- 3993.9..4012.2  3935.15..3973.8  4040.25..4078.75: -3.0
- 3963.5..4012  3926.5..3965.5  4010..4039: 3.4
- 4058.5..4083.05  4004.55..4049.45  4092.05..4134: 1.0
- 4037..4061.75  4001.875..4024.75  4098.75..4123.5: -1.1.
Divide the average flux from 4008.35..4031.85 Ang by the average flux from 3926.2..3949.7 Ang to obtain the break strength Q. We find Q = 1.1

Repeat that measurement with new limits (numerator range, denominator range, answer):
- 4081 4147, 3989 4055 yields 0.90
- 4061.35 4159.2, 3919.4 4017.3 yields 1.02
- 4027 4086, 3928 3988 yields 1.19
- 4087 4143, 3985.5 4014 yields 0.89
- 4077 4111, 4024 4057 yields 0.88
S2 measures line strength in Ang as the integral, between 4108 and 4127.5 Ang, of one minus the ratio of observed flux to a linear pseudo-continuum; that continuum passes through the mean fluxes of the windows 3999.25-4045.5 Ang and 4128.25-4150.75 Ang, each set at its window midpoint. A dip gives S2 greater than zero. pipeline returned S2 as 3.2 Ang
